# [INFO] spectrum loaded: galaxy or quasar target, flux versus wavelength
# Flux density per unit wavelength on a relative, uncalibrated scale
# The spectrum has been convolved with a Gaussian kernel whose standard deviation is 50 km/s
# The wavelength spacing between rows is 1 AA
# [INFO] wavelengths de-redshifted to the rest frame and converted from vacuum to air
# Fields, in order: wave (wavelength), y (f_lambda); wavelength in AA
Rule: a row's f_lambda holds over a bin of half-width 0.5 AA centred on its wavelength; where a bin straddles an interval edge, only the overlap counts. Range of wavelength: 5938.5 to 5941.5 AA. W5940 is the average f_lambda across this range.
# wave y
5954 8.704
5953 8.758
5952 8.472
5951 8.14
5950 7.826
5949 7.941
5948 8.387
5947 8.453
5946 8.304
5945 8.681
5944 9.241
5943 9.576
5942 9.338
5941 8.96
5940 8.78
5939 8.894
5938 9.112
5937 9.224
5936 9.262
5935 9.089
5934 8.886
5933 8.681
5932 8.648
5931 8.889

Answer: 8.88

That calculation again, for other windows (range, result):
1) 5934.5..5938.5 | 9.17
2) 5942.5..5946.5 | 8.95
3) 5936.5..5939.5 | 9.08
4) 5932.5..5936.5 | 8.98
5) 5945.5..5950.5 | 8.18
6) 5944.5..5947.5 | 8.48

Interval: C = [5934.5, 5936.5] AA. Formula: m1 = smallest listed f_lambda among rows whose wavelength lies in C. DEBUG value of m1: 9.089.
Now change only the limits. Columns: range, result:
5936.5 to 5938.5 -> 9.112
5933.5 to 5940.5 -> 8.78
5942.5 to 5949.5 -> 7.941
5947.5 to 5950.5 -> 7.826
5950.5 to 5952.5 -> 8.14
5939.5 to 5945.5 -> 8.681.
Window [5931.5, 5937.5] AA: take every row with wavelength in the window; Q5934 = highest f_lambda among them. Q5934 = 9.262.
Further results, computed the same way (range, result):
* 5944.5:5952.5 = 8.681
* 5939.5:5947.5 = 9.576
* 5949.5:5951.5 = 8.14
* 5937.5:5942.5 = 9.338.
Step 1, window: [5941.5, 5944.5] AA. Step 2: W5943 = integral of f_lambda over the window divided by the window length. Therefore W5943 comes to 9.38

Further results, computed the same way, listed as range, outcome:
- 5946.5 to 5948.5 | 8.42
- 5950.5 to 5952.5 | 8.31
